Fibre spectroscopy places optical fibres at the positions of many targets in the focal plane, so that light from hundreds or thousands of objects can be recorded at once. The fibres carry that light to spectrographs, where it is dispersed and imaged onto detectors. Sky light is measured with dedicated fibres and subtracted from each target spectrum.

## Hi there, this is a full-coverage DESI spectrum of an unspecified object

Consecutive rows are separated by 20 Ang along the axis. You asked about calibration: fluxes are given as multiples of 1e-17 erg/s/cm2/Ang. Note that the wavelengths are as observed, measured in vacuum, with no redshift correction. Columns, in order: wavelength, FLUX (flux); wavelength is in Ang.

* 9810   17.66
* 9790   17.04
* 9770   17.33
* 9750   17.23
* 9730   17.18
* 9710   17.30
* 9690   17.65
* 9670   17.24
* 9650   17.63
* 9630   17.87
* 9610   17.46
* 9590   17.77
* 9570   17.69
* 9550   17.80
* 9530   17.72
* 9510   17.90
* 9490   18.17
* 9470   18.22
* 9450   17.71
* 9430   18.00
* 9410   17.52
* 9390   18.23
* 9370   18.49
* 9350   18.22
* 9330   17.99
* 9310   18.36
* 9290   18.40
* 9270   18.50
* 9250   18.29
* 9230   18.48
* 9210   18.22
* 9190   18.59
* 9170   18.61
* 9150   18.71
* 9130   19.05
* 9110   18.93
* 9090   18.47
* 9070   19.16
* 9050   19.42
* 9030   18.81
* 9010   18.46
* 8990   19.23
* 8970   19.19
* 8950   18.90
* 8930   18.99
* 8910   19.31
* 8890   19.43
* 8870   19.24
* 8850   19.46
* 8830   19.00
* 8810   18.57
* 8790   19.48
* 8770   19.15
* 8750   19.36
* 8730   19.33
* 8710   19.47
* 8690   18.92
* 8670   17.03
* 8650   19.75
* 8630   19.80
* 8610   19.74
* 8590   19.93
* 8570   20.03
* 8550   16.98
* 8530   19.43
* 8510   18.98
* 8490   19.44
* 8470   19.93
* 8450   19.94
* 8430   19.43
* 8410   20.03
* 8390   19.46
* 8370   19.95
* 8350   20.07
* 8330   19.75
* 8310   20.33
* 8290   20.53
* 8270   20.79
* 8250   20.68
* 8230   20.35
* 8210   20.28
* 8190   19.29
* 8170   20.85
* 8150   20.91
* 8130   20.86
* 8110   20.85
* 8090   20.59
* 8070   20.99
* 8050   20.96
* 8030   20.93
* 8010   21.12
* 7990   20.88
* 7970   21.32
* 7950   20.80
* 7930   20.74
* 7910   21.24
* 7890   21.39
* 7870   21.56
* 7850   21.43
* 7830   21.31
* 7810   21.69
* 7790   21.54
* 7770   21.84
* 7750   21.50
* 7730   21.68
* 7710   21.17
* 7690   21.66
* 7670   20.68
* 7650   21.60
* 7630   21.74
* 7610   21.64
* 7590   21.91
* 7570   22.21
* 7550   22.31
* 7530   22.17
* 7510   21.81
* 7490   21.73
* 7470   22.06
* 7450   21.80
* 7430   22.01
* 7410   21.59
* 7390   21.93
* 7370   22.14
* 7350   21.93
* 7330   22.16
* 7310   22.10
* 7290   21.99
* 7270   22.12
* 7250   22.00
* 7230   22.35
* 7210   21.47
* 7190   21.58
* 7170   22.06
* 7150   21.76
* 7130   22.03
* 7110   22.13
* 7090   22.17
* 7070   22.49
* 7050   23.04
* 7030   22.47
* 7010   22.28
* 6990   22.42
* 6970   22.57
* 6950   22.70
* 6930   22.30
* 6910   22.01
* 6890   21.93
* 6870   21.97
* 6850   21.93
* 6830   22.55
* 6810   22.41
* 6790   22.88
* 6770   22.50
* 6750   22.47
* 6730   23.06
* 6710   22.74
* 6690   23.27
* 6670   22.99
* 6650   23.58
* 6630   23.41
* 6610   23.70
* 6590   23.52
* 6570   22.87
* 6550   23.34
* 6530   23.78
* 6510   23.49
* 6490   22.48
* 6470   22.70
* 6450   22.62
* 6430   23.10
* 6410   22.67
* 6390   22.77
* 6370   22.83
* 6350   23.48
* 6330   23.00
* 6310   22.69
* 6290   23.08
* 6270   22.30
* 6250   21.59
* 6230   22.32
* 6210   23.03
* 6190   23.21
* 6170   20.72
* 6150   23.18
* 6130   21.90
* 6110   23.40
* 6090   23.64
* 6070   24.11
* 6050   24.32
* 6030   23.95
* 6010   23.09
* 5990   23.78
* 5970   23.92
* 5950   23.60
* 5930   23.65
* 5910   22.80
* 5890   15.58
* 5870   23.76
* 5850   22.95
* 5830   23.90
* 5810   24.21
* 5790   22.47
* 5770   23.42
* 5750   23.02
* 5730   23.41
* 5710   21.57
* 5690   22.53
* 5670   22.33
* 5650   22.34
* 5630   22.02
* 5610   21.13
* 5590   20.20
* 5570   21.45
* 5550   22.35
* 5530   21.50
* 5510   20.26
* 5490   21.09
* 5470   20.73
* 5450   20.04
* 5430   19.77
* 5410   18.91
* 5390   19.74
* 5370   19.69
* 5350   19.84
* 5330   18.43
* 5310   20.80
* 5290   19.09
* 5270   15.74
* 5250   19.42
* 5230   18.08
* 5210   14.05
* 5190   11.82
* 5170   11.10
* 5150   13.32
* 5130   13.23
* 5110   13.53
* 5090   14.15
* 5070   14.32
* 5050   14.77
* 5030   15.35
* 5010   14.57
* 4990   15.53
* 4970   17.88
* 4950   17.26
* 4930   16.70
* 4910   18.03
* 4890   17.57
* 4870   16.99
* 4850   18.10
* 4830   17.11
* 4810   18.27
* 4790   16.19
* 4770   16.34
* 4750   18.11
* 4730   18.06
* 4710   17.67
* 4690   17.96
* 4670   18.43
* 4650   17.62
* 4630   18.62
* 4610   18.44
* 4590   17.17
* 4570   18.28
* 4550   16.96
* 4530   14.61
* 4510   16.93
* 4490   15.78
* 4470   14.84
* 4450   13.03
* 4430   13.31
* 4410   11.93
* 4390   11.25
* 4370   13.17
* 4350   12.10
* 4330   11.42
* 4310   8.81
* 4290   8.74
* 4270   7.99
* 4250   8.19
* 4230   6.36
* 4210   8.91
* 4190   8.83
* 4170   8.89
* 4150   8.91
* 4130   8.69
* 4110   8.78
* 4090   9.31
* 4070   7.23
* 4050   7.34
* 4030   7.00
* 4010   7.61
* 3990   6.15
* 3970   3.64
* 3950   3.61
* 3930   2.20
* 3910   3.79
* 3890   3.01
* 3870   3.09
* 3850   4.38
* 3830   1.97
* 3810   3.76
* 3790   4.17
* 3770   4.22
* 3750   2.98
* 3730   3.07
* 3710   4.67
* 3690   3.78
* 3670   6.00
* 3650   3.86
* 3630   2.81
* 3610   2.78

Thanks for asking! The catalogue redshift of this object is 0.00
